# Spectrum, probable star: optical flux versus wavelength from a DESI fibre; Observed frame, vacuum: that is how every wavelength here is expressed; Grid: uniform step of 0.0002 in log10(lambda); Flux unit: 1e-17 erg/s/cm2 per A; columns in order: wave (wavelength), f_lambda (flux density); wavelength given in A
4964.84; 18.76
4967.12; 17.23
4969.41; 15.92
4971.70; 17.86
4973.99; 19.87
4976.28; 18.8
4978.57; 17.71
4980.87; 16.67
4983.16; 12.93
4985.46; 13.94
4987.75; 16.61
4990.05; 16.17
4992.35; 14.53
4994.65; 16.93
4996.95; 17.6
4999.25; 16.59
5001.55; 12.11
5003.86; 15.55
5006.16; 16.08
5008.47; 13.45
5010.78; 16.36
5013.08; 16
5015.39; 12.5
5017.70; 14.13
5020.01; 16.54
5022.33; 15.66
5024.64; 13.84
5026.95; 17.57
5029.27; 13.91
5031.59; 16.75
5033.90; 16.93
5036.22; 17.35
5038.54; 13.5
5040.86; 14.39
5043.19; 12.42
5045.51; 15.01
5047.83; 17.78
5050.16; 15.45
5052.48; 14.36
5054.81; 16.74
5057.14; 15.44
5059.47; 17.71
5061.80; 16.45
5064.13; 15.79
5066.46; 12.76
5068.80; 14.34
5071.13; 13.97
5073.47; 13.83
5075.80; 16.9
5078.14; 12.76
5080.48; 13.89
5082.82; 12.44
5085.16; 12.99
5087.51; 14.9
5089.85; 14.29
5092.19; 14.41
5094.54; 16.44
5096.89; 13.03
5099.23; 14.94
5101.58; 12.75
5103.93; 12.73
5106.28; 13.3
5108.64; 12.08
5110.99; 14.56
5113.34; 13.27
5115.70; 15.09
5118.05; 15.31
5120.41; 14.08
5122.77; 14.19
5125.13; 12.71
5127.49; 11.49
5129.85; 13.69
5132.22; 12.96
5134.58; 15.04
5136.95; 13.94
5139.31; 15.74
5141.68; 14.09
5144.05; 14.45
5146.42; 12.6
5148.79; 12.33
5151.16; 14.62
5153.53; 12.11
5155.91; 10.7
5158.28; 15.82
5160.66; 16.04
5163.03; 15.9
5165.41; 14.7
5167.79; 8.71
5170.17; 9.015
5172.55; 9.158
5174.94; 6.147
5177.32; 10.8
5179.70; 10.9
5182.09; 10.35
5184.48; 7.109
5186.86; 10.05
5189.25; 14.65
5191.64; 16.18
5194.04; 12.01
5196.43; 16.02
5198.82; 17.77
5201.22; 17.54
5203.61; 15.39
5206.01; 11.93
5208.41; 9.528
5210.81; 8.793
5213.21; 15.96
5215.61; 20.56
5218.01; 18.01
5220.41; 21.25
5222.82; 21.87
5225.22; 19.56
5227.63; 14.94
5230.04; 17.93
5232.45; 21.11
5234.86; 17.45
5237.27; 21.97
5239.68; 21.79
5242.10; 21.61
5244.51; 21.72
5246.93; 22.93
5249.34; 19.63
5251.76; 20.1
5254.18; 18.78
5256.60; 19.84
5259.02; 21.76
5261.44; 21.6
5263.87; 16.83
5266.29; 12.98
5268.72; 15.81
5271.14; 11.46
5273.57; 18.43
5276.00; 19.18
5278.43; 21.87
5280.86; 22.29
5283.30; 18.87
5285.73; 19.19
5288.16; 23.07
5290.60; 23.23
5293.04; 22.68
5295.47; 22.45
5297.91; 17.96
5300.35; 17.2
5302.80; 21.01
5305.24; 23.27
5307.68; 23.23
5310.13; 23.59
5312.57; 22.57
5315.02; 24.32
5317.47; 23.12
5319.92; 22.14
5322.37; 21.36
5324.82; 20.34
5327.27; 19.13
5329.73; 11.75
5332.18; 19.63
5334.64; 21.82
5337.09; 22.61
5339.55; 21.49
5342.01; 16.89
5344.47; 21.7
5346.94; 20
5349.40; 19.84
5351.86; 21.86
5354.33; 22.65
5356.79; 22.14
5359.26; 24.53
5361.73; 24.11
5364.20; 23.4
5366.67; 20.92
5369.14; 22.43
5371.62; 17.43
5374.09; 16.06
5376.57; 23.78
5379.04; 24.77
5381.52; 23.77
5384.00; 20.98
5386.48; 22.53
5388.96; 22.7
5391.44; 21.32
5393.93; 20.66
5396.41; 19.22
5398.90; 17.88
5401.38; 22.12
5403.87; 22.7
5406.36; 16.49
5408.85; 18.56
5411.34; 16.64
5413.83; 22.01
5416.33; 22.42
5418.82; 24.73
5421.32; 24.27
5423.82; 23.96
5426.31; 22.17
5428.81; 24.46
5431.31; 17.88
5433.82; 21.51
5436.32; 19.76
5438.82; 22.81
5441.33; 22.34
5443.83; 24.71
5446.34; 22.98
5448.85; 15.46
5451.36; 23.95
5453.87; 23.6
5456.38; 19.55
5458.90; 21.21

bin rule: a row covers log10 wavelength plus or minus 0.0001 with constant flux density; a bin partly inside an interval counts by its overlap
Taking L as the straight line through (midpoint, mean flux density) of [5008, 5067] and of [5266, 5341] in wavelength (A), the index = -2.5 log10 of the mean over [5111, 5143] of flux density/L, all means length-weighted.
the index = 0.215 mag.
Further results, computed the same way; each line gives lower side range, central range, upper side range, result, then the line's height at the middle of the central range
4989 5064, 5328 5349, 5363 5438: 0.04 mag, 20.3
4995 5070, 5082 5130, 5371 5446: 0.20 mag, 16.5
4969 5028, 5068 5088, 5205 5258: 0.20 mag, 16.8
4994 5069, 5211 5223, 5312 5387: 0.02 mag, 18.8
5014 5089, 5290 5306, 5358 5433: -0.07 mag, 19.6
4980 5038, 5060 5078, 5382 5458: 0.10 mag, 16.3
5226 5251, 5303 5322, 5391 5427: -0.12 mag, 20.5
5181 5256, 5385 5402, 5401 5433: 0.00 mag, 20.9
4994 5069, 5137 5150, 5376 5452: 0.23 mag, 17.2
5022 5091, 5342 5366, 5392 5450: -0.10 mag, 20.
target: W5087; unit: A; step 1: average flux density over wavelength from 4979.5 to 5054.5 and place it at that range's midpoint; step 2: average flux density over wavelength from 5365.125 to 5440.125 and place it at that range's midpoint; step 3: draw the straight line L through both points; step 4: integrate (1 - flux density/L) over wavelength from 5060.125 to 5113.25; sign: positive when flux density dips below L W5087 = 7.4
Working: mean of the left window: 15.3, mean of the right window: 21.2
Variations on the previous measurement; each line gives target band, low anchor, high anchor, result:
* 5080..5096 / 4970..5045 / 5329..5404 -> 2.6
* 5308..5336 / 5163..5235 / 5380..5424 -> -3.9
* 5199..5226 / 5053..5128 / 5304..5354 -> 2.1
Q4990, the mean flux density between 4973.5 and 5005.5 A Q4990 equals 16.1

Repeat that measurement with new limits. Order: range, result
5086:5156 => 13.8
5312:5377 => 21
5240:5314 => 20.2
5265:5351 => 20.2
